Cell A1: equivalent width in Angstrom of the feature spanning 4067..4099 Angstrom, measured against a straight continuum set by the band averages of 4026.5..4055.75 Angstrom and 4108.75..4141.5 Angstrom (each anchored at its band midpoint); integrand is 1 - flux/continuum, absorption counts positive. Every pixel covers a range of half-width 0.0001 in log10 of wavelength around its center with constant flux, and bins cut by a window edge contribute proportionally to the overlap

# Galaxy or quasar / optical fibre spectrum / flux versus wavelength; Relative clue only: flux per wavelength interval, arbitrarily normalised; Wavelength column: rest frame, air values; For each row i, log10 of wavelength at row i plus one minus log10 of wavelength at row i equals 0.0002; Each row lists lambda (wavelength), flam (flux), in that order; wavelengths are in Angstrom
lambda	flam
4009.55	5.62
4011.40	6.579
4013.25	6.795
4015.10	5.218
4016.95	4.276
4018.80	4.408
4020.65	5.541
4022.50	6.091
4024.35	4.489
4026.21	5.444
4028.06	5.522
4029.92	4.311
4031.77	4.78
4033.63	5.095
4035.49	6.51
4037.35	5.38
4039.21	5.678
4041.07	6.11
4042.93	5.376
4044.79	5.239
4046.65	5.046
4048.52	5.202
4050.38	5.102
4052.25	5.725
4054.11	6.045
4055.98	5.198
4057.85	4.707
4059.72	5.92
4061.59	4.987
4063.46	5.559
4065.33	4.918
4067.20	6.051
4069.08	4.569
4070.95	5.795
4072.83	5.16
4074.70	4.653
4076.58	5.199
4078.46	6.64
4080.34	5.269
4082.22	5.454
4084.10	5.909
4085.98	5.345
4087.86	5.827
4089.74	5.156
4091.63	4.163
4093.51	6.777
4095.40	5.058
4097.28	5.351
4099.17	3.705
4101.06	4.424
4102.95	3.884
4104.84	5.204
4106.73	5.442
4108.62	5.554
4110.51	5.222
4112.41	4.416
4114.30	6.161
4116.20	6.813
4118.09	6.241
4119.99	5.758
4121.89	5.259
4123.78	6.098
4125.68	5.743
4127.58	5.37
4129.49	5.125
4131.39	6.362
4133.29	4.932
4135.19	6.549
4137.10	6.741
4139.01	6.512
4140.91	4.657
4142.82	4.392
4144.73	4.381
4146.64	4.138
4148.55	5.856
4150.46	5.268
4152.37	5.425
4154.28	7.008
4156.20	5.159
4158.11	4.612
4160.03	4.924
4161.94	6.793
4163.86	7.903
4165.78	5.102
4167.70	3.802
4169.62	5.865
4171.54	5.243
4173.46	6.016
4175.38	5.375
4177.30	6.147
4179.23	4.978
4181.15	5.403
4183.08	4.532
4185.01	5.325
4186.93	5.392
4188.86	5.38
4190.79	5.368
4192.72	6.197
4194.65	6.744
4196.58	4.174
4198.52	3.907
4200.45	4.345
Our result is 1.2 Angstrom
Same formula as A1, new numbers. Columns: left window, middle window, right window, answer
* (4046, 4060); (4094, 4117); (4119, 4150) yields 1.3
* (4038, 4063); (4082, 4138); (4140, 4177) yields -0.8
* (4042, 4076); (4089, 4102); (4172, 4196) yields 1.0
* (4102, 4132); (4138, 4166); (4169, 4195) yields 0.2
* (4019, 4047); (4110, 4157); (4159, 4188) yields -1.0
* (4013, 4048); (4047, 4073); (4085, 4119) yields -0.3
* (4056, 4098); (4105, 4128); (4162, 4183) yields -0.8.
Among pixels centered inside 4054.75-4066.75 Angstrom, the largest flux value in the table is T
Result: 5.92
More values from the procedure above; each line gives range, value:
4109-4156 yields 7.008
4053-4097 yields 6.777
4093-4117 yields 6.813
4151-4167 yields 7.903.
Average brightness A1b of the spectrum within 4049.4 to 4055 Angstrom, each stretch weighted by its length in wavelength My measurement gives 5.62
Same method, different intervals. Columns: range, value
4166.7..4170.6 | 4.84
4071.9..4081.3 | 5.38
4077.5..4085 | 5.81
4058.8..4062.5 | 5.45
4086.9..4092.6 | 5.06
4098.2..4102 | 4.07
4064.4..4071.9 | 5.33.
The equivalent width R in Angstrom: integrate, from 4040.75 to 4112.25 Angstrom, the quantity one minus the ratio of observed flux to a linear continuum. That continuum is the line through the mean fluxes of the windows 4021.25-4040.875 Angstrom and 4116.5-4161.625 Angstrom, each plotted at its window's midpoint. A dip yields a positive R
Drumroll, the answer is 2.2 Angstrom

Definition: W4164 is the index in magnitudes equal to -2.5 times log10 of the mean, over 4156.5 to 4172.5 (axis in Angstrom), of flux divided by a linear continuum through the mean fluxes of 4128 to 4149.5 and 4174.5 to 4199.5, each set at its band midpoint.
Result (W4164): -0.03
